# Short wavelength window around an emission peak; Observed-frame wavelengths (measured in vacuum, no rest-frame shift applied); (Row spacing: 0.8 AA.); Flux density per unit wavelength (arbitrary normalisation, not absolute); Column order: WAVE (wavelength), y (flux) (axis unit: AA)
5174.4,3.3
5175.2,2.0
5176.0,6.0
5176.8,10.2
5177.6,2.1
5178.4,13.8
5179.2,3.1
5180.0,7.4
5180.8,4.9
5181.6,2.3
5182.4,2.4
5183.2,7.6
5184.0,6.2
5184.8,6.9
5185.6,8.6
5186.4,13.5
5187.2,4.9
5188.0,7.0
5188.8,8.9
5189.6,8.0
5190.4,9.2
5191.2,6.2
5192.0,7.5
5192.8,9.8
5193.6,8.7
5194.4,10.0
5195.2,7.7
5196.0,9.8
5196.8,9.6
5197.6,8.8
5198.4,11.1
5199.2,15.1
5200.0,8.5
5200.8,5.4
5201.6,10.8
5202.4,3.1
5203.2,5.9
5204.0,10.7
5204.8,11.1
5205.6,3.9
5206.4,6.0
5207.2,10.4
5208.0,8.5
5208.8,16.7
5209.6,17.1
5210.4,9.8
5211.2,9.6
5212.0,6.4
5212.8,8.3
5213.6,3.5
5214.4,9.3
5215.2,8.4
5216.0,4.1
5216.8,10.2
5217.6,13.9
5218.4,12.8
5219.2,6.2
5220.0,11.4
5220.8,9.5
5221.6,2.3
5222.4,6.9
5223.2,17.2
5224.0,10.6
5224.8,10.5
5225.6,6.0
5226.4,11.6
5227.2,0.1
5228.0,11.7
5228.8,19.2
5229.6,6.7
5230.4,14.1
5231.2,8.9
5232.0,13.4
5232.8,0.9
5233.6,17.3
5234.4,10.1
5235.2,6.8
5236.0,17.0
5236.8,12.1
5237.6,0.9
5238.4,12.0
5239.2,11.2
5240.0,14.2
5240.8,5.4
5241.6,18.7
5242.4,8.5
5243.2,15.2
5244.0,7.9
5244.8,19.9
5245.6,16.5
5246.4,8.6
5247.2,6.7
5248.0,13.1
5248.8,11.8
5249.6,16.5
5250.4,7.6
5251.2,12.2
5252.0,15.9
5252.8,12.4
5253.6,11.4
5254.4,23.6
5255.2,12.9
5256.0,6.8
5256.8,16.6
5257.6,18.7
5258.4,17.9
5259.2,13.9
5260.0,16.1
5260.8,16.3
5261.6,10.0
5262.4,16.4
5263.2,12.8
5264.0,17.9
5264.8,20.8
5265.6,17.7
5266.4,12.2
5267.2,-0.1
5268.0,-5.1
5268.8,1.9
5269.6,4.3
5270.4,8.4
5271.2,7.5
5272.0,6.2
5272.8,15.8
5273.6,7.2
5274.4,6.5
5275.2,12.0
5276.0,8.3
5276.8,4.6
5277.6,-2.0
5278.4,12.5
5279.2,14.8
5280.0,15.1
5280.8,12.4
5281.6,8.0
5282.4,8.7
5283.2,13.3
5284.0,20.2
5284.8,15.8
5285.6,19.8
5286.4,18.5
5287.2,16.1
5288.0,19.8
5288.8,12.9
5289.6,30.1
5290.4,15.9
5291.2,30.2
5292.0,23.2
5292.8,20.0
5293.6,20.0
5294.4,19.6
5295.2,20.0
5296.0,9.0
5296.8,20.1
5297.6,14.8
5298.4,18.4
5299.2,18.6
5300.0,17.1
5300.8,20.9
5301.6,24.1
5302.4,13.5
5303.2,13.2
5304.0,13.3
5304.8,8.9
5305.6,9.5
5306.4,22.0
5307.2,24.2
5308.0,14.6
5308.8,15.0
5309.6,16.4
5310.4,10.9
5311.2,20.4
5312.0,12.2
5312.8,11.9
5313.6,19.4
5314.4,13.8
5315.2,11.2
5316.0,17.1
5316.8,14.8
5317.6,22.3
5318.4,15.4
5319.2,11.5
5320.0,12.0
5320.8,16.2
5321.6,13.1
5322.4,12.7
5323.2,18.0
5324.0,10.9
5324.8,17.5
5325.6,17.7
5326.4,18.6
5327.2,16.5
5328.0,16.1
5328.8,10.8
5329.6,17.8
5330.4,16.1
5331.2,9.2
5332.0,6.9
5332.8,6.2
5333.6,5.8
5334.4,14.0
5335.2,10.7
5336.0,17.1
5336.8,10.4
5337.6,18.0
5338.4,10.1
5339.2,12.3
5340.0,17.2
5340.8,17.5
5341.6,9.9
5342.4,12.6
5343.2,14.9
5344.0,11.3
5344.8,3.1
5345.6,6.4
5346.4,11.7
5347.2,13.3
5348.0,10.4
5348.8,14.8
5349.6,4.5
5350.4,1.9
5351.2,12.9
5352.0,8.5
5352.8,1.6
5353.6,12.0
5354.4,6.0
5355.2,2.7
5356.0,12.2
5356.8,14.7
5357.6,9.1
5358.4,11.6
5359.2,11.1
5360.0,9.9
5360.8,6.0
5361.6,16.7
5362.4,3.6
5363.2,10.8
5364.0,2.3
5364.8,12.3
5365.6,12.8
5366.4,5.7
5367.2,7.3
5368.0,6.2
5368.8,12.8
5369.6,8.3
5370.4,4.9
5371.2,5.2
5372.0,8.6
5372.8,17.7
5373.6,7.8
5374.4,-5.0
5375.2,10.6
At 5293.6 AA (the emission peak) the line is C IV 1549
